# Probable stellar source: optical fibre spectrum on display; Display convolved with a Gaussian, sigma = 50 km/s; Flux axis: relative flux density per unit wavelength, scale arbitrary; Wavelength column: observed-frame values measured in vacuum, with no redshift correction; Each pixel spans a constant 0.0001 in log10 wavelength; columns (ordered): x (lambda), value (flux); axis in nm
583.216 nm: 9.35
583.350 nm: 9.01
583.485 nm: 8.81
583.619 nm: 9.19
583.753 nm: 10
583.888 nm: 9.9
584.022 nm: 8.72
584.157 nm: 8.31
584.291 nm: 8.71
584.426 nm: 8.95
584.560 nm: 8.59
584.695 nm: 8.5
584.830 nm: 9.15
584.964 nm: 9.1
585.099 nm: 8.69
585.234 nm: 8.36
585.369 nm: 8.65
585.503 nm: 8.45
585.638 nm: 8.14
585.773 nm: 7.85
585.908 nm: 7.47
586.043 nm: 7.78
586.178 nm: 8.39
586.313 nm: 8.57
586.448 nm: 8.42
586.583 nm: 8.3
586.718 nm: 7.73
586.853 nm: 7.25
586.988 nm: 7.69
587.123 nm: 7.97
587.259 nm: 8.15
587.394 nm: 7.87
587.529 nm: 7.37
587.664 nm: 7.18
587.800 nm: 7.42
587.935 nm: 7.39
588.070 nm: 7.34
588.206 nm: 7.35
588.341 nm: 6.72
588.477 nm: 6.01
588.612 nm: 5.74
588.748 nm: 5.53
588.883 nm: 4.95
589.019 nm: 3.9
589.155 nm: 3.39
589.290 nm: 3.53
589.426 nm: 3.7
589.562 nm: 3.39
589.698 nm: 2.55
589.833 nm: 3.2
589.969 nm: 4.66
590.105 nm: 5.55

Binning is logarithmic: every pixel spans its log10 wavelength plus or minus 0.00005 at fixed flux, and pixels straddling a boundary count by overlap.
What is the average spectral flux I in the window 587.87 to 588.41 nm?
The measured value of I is 7.19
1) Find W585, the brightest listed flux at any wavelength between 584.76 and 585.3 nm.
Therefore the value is 9.15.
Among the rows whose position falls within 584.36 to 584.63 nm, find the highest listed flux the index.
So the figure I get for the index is 8.95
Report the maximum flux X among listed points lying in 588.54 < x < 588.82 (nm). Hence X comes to 5.74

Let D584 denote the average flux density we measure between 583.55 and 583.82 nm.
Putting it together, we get 9.62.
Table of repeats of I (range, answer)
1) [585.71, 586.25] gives 7.88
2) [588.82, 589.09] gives 4.39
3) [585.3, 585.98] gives 8.11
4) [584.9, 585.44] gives 8.7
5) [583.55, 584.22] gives 9.23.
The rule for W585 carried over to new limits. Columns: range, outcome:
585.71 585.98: 7.85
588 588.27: 7.35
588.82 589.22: 4.95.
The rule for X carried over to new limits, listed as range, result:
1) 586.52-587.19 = 8.3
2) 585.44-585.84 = 8.45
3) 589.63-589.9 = 3.2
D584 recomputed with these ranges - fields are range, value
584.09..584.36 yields 8.51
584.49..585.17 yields 8.8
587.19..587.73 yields 7.64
